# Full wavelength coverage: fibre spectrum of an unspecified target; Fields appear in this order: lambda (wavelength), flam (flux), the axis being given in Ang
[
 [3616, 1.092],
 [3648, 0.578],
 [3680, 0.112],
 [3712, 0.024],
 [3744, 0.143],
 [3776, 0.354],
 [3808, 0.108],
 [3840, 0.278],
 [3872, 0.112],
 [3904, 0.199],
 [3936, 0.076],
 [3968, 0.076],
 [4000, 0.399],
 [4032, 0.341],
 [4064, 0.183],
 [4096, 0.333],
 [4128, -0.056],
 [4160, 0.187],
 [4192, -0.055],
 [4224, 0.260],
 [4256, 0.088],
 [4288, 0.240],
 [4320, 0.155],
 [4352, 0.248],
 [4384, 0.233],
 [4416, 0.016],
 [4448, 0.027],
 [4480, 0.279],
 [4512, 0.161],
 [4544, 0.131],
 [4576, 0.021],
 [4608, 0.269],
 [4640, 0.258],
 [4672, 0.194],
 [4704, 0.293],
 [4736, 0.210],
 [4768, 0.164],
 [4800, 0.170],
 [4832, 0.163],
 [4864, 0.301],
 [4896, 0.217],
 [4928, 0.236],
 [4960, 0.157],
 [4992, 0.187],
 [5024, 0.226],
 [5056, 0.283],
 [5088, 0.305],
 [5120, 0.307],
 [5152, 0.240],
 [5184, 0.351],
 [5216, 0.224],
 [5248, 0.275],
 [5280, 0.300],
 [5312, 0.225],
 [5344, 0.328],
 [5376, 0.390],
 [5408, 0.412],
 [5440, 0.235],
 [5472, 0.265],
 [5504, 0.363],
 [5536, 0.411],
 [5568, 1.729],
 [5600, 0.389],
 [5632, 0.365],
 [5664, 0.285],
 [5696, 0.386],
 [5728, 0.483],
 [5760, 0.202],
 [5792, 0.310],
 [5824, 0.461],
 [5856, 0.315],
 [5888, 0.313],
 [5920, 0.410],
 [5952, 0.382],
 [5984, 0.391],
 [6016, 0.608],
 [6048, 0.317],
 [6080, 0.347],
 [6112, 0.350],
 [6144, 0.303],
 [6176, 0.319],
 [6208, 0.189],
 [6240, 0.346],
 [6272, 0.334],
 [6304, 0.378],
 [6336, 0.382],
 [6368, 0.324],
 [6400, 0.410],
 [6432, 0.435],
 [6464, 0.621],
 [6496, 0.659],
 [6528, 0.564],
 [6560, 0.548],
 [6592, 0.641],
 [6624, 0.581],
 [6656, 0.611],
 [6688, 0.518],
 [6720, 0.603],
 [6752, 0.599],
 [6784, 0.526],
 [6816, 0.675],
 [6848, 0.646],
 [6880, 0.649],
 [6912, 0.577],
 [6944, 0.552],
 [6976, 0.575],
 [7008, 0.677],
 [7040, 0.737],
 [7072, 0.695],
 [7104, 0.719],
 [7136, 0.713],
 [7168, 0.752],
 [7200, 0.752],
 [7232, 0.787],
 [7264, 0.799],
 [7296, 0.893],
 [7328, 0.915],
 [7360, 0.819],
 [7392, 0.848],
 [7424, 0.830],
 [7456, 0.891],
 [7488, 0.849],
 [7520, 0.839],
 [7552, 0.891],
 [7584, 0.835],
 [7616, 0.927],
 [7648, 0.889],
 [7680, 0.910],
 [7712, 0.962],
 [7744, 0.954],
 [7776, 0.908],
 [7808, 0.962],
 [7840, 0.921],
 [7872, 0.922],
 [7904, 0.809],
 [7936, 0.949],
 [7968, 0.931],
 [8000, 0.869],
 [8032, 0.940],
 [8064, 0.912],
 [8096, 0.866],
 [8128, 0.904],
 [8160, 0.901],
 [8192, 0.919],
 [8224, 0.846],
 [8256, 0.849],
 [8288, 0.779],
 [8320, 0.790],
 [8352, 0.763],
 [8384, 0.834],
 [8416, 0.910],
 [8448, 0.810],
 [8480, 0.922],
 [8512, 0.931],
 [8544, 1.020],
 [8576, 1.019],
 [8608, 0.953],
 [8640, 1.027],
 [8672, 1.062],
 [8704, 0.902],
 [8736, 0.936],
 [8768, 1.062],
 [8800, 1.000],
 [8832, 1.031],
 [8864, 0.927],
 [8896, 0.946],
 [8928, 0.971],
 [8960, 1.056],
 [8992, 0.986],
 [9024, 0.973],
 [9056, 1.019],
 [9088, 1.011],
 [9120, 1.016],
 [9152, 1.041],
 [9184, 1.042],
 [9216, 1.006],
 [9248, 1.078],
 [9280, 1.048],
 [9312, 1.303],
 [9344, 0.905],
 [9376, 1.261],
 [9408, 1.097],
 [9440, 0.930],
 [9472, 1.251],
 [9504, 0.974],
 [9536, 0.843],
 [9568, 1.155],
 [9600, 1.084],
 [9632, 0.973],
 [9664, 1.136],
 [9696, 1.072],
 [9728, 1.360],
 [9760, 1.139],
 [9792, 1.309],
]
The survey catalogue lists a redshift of 0.615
